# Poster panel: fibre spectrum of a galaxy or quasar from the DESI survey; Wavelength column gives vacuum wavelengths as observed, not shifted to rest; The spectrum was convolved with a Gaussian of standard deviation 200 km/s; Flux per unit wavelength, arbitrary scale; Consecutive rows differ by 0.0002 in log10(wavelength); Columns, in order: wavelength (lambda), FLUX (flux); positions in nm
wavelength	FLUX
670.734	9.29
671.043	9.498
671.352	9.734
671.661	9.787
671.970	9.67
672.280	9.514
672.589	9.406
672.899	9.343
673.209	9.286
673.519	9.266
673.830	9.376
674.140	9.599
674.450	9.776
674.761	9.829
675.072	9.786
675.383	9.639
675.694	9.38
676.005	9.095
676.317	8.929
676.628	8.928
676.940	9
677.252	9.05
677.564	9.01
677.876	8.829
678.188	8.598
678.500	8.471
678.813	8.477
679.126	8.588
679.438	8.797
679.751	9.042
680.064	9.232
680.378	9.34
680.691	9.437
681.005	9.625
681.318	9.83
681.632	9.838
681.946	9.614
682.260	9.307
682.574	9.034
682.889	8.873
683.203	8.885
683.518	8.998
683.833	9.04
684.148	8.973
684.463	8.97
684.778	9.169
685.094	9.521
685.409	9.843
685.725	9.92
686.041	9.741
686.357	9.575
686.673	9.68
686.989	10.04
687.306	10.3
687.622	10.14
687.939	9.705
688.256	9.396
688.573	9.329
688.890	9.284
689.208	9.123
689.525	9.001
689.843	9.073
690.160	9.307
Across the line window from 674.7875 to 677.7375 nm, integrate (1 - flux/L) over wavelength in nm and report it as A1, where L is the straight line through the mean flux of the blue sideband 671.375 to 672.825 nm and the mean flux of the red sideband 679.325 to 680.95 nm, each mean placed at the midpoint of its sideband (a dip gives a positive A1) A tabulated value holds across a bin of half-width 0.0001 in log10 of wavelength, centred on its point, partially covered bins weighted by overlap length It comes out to 0.05 nm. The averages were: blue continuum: 9.6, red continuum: 9.2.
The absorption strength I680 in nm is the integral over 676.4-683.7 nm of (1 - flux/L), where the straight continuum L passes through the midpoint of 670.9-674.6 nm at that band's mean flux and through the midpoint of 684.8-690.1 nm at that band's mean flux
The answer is 0.37 nm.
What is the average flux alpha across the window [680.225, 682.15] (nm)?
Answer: 9.61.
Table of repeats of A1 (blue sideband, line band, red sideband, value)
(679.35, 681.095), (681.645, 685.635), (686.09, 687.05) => 0.121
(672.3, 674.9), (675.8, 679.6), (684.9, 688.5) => 0.301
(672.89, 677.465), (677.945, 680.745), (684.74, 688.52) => 0.186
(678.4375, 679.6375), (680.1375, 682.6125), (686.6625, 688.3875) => -0.153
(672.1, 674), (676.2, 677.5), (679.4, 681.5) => 0.054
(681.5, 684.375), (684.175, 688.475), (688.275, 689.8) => -0.228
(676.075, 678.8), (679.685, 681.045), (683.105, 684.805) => -0.064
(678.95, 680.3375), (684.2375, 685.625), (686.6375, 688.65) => 0.022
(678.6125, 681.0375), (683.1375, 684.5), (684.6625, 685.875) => 0.070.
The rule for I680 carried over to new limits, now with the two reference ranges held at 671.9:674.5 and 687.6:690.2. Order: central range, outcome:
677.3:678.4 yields 0.070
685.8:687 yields -0.049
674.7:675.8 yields -0.026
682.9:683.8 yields 0.042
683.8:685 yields 0.039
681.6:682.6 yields -0.007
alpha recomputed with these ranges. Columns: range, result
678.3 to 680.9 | 8.93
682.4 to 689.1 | 9.45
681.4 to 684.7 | 9.17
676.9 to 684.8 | 9.08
